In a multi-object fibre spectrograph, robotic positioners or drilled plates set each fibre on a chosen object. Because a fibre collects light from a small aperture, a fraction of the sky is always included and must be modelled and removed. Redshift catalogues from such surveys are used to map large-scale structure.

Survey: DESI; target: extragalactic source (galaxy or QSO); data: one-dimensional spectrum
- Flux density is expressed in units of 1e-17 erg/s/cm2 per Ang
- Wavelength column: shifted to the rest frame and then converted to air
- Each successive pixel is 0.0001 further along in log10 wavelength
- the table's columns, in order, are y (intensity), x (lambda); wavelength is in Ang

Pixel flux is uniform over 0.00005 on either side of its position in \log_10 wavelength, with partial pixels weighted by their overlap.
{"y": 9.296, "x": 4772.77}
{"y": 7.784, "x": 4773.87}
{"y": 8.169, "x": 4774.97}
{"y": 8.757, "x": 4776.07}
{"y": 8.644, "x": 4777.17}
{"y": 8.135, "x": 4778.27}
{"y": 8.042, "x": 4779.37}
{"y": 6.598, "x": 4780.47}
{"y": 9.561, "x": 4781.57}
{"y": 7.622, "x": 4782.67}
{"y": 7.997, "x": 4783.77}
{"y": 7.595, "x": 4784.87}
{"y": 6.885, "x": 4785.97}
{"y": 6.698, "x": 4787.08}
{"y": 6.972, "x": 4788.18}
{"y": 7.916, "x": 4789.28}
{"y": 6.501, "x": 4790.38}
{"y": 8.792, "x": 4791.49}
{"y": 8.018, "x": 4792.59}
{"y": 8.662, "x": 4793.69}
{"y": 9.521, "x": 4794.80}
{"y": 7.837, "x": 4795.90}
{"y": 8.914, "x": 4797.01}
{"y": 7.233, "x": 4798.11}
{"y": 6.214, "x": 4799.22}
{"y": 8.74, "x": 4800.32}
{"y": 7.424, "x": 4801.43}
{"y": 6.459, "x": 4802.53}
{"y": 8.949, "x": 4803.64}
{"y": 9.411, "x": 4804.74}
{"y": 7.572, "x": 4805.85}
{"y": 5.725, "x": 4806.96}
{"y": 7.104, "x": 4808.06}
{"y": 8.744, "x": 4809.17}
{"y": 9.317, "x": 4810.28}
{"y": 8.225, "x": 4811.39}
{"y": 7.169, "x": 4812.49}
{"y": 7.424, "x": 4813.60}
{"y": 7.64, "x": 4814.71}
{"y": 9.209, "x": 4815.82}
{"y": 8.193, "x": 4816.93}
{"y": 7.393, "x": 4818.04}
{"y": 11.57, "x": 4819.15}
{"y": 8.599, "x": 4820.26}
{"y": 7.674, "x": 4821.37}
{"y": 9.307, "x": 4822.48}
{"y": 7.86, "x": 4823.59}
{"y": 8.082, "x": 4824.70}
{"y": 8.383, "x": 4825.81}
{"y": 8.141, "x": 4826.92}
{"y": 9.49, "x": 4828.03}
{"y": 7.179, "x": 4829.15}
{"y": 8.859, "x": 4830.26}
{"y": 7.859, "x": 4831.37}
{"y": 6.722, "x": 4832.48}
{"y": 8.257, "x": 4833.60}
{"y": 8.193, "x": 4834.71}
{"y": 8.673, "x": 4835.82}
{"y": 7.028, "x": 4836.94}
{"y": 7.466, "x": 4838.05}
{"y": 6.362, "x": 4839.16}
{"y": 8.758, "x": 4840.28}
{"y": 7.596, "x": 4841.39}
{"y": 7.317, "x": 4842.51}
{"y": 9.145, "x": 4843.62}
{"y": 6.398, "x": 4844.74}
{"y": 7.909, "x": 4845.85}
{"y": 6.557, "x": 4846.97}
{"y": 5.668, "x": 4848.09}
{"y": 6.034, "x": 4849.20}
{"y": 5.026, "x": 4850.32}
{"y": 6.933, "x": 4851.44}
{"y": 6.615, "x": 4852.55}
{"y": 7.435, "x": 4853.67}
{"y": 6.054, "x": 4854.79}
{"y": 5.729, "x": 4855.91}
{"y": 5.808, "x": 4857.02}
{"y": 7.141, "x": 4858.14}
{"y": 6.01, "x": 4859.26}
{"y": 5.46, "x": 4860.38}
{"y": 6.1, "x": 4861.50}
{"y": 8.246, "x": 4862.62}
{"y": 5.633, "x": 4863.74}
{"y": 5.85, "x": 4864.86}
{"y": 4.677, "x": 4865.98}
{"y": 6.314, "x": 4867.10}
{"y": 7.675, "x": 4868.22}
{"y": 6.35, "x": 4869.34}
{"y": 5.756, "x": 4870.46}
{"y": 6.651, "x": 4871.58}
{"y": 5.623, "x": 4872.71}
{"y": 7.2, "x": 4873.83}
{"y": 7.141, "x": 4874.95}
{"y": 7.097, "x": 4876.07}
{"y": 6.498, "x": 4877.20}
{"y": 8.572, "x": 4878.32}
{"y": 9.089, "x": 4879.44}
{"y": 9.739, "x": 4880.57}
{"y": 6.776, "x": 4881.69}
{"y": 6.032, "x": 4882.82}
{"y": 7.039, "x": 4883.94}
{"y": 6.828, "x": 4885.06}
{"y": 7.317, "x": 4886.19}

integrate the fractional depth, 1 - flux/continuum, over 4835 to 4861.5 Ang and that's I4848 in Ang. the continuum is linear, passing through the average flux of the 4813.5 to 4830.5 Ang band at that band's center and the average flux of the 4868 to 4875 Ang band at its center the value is 2.23 Ang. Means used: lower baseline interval 8.45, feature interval 6.83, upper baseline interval 6.54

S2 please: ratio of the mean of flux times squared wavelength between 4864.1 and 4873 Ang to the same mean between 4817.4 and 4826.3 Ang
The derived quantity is 0.72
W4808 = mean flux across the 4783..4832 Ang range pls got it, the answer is 8.03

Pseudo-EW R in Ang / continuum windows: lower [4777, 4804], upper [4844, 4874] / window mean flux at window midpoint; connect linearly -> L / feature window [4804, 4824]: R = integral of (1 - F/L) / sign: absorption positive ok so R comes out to -2.6 Ang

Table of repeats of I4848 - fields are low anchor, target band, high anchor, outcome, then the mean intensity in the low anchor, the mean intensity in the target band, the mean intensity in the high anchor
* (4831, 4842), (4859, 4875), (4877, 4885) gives 2.9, 7.69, 6.29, 7.68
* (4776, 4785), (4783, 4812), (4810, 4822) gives 1.5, 8.1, 7.82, 8.39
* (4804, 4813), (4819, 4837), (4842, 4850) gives -2.1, 7.94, 8.31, 6.94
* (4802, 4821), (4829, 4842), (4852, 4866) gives -1.0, 8.16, 7.76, 6.27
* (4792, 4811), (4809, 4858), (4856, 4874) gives -3.7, 7.99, 7.67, 6.25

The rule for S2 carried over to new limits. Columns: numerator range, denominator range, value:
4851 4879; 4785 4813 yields 0.86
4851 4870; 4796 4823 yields 0.80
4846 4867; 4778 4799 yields 0.81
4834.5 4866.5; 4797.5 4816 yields 0.88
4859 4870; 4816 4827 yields 0.74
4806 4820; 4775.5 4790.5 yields 1.06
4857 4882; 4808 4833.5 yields 0.83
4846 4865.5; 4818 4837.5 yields 0.76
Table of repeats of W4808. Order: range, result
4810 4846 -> 8.1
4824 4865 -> 7.15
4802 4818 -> 7.92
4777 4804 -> 7.82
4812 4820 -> 8.38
